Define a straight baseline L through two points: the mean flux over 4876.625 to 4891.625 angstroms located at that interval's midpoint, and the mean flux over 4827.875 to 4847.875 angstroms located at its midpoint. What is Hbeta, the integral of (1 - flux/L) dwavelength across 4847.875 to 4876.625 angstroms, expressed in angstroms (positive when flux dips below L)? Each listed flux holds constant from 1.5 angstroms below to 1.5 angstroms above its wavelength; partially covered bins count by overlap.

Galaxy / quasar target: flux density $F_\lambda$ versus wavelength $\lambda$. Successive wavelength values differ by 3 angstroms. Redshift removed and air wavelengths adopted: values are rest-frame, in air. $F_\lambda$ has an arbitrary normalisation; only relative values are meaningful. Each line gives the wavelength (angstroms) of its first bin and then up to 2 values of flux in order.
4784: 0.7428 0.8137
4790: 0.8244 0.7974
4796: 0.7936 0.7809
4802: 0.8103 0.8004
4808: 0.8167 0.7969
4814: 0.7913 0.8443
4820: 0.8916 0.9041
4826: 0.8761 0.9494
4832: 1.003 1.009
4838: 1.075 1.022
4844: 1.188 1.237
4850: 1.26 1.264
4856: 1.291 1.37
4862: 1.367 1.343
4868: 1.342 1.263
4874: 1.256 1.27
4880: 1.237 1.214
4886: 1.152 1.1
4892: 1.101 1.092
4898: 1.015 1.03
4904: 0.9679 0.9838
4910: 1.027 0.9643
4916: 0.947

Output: -4.5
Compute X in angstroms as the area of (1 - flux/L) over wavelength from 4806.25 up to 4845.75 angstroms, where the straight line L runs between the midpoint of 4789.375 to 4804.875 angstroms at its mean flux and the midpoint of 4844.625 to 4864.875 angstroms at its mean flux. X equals 4.3 angstroms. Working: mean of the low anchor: 0.8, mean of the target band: 0.937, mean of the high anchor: 1.3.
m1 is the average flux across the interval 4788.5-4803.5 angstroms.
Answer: 0.801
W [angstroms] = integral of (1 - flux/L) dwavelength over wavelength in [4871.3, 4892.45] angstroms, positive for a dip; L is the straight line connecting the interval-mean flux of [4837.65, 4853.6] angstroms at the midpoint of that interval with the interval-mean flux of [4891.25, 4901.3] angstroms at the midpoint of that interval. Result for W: -2.0 angstroms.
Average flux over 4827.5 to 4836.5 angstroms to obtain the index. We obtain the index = 0.987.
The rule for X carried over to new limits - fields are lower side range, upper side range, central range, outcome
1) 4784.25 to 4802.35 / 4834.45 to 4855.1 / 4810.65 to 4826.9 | 2.07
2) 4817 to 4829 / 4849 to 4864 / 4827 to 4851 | 0.21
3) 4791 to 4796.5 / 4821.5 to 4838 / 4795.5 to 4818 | 1.37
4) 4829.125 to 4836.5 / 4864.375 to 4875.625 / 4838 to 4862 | -2.00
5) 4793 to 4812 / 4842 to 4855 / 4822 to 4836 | 1.35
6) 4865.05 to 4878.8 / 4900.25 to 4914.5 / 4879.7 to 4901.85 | 0.35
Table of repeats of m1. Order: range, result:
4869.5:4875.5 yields 1.26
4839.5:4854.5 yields 1.19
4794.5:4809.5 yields 0.8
